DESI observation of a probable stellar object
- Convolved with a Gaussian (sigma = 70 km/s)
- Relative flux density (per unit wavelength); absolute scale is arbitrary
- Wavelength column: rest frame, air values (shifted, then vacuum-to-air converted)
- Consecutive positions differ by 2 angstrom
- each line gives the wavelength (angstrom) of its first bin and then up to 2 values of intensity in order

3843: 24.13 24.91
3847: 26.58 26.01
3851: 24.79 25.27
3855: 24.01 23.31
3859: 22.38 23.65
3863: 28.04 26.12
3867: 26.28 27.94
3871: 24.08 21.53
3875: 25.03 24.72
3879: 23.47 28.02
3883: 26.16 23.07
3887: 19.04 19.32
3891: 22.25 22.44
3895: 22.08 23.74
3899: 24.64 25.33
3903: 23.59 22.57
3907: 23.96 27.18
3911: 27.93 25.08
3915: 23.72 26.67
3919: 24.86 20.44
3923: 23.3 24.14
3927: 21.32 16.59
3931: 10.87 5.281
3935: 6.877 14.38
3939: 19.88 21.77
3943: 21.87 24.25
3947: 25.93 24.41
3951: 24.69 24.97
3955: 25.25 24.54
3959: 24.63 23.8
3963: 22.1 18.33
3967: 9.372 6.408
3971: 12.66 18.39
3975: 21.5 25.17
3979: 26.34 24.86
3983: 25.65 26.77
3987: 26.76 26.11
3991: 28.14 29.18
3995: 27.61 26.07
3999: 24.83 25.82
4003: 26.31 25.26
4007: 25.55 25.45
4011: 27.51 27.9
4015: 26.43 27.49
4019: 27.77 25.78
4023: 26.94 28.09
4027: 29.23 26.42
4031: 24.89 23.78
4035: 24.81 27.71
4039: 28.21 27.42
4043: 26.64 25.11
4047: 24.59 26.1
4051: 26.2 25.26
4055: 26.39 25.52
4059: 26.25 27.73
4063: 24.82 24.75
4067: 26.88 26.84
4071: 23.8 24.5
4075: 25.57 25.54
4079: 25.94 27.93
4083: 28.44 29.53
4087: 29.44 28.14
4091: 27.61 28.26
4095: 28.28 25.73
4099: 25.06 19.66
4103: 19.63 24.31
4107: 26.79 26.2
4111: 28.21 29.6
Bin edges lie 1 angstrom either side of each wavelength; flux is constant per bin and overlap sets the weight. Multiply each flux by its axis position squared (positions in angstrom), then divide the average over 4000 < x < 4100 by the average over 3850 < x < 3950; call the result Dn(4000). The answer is 1.26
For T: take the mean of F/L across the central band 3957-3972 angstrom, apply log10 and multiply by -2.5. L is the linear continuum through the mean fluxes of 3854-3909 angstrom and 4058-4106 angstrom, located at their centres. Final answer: 0.394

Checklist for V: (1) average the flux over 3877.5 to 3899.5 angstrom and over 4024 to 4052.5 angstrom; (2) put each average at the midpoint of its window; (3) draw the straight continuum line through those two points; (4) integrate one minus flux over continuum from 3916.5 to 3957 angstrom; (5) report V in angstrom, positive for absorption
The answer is 6.30 angstrom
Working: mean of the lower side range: 23.1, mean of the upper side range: 26.4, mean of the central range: 20.4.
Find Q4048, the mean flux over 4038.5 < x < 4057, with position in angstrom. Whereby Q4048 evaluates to 26.1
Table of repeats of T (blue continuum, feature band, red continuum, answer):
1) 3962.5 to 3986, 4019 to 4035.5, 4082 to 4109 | -0.170 mag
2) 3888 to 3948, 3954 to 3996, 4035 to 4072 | 0.041 mag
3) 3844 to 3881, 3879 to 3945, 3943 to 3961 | 0.150 mag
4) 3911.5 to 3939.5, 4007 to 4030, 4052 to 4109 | -0.169 mag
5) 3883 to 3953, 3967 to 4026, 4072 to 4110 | -0.041 mag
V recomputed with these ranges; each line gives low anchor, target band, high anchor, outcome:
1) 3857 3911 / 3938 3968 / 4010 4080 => 3.2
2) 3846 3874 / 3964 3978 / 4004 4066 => 5.3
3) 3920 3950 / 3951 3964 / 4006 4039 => -2.2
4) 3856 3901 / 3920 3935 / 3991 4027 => 5.0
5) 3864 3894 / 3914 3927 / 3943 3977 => -0.7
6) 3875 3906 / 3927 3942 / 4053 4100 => 6.2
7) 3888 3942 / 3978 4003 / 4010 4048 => -1.7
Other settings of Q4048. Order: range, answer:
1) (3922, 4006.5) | 21.7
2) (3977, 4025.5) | 26.6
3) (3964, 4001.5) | 22.6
